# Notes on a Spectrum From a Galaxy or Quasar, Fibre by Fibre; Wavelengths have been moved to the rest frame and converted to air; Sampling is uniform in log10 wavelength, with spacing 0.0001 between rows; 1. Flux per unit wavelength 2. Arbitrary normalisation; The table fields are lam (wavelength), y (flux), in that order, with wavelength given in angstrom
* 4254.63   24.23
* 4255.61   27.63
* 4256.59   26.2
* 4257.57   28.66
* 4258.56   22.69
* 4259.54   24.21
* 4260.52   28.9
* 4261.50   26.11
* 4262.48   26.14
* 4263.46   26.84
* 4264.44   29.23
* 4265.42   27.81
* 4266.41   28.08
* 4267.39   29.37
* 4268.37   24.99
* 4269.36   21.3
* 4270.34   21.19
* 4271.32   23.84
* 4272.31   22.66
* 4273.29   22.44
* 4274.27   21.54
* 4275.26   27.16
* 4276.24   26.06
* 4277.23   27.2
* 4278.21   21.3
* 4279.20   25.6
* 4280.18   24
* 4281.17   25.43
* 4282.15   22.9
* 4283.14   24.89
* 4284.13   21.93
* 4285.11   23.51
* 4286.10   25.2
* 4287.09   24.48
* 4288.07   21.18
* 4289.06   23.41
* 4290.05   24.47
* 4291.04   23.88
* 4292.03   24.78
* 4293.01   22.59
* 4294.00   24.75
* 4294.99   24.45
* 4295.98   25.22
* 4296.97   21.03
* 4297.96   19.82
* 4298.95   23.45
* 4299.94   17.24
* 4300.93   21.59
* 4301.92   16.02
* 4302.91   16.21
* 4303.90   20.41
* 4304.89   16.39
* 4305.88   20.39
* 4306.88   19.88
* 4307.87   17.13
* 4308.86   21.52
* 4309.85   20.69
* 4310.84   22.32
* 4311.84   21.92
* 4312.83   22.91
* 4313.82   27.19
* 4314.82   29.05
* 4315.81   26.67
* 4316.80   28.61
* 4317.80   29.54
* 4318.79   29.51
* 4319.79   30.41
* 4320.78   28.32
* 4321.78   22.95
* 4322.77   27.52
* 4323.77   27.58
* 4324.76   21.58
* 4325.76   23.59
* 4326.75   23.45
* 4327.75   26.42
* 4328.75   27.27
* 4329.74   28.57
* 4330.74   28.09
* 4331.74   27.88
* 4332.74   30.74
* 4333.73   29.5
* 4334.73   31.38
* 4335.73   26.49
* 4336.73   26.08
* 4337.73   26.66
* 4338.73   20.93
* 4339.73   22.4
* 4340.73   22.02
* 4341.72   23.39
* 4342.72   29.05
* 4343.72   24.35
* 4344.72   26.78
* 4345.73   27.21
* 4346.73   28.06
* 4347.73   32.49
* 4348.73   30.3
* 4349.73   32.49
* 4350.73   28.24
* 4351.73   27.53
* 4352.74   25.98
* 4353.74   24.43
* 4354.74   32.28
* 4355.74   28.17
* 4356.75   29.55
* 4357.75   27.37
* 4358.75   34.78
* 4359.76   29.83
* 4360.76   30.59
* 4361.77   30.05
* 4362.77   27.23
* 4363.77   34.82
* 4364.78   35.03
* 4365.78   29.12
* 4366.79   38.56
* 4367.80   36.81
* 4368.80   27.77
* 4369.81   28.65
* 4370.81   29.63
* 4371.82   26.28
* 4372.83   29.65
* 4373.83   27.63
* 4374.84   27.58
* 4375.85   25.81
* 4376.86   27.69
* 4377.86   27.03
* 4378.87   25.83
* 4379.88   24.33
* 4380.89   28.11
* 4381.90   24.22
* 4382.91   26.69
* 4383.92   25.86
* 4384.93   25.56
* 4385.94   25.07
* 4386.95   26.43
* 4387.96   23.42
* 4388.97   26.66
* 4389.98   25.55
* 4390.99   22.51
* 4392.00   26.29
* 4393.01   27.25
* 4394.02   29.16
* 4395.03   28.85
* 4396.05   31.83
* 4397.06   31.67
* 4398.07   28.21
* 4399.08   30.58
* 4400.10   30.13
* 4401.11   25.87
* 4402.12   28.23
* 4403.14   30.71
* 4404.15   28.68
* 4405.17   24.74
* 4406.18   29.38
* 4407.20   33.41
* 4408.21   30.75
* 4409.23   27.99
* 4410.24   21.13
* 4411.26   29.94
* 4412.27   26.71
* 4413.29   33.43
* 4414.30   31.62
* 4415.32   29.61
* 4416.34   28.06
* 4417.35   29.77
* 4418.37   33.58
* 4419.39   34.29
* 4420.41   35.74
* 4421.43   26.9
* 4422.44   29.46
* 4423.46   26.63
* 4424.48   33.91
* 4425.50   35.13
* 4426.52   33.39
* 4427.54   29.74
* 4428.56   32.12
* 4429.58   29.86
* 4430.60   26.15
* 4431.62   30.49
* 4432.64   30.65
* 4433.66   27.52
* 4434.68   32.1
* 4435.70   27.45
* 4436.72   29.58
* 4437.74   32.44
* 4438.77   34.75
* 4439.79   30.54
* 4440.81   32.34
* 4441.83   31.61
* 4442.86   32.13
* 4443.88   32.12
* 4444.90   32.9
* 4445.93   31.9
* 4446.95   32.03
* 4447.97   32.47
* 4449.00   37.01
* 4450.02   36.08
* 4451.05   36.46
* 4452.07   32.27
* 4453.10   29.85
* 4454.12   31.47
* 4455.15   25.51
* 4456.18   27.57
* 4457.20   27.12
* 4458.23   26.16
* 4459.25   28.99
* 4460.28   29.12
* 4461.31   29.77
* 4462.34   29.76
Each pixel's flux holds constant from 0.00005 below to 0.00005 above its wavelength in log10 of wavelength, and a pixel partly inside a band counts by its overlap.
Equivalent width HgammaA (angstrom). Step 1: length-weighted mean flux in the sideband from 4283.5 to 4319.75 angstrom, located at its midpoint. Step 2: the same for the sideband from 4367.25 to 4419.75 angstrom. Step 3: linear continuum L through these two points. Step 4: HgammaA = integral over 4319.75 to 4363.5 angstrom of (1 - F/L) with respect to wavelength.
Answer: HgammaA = -4.0 angstrom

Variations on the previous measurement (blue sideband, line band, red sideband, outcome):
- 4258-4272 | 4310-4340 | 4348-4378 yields 1.82 angstrom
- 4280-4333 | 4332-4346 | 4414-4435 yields -0.25 angstrom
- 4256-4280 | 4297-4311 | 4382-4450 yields 3.68 angstrom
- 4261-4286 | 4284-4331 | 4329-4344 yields 3.93 angstrom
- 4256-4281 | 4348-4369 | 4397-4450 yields -1.62 angstrom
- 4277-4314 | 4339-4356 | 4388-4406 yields -1.41 angstrom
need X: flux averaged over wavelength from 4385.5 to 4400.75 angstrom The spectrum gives 27.6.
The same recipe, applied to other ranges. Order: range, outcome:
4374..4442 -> 28.9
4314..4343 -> 26.7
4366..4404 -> 27.9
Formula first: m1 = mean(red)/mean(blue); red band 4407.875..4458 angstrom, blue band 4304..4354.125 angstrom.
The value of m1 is 1.19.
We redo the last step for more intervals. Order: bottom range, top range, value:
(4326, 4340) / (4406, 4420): 1.12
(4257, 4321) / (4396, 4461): 1.27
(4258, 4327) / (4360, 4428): 1.21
